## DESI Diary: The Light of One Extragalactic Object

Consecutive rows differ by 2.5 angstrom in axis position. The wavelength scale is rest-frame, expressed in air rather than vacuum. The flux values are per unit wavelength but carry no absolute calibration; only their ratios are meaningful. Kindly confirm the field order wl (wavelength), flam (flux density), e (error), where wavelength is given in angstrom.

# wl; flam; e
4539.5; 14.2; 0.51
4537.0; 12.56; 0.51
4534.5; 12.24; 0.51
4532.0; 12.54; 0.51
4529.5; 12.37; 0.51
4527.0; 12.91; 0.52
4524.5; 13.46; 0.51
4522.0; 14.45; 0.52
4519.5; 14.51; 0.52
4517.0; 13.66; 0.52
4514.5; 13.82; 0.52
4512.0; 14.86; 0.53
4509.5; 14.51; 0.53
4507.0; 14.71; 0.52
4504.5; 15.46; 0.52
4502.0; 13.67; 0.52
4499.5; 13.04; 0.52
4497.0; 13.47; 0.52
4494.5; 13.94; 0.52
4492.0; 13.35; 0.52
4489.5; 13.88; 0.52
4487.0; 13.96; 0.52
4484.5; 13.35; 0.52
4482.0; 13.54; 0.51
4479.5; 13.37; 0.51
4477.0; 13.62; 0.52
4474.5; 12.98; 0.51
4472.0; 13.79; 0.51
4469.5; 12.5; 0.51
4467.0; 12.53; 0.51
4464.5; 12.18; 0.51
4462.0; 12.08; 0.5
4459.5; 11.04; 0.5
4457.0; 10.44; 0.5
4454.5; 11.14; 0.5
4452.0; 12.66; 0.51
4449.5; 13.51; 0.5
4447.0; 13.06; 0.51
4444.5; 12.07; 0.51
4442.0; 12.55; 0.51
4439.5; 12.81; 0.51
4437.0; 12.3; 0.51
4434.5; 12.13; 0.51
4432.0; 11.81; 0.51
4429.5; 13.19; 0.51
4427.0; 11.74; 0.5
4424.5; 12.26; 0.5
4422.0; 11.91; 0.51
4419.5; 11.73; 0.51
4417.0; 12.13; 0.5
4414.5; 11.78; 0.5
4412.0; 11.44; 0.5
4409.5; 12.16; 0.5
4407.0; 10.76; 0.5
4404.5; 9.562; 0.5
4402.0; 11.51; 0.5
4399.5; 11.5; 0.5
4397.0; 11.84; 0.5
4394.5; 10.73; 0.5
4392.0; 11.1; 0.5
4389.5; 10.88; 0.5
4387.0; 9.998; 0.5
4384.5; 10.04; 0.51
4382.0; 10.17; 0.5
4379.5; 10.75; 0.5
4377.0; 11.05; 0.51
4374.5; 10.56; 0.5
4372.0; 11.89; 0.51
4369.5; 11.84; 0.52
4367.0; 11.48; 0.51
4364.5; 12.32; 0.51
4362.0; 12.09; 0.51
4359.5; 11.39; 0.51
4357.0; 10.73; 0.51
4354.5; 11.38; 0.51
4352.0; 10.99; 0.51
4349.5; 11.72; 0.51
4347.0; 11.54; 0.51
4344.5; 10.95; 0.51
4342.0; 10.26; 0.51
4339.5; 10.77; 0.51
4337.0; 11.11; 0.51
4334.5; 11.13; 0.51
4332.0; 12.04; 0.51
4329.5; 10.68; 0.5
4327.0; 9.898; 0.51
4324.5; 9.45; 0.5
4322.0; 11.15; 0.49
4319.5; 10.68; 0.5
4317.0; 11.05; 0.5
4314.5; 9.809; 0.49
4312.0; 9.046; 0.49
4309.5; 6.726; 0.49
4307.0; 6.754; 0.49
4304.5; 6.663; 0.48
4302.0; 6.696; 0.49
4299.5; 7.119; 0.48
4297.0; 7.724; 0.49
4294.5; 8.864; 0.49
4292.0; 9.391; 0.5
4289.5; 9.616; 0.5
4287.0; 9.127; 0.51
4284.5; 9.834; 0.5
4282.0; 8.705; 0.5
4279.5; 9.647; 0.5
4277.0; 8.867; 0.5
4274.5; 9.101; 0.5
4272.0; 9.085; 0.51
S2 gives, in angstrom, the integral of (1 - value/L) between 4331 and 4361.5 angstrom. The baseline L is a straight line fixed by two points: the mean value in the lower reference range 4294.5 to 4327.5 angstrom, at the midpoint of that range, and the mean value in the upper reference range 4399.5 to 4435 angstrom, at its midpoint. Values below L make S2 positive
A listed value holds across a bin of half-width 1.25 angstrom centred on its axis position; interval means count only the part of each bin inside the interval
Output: -4.8 angstrom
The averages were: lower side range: 8.65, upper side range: 11.7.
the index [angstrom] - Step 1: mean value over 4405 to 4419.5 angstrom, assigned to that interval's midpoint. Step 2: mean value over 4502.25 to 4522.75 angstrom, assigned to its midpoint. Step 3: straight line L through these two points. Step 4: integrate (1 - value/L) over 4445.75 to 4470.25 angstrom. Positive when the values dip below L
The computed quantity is 1.5 angstrom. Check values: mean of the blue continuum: 11.6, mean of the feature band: 12.1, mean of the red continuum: 14.5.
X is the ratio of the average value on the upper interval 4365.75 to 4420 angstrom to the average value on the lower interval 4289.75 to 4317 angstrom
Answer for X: 1.4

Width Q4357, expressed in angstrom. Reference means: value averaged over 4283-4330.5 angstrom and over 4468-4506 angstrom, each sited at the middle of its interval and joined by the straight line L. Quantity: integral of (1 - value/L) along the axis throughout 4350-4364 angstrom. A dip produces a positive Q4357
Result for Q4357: -1.6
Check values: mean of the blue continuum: 8.95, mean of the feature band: 11.4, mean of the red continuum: 13.6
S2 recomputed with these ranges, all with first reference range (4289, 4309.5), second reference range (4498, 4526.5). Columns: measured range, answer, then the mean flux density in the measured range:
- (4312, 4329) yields -3.86 angstrom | 10.3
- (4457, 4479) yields 0.57 angstrom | 12.5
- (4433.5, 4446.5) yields -0.48 angstrom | 12.4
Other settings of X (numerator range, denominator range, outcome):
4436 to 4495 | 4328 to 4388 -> 1.15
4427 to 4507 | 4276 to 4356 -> 1.33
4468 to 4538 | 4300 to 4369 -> 1.32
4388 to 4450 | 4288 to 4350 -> 1.23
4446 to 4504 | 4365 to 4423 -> 1.16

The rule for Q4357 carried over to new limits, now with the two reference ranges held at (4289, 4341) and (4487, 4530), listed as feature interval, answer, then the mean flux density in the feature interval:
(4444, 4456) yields 0.1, 12.5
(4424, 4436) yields -0.2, 12.2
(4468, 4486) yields -0.2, 13.3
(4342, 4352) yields -1.1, 11.2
